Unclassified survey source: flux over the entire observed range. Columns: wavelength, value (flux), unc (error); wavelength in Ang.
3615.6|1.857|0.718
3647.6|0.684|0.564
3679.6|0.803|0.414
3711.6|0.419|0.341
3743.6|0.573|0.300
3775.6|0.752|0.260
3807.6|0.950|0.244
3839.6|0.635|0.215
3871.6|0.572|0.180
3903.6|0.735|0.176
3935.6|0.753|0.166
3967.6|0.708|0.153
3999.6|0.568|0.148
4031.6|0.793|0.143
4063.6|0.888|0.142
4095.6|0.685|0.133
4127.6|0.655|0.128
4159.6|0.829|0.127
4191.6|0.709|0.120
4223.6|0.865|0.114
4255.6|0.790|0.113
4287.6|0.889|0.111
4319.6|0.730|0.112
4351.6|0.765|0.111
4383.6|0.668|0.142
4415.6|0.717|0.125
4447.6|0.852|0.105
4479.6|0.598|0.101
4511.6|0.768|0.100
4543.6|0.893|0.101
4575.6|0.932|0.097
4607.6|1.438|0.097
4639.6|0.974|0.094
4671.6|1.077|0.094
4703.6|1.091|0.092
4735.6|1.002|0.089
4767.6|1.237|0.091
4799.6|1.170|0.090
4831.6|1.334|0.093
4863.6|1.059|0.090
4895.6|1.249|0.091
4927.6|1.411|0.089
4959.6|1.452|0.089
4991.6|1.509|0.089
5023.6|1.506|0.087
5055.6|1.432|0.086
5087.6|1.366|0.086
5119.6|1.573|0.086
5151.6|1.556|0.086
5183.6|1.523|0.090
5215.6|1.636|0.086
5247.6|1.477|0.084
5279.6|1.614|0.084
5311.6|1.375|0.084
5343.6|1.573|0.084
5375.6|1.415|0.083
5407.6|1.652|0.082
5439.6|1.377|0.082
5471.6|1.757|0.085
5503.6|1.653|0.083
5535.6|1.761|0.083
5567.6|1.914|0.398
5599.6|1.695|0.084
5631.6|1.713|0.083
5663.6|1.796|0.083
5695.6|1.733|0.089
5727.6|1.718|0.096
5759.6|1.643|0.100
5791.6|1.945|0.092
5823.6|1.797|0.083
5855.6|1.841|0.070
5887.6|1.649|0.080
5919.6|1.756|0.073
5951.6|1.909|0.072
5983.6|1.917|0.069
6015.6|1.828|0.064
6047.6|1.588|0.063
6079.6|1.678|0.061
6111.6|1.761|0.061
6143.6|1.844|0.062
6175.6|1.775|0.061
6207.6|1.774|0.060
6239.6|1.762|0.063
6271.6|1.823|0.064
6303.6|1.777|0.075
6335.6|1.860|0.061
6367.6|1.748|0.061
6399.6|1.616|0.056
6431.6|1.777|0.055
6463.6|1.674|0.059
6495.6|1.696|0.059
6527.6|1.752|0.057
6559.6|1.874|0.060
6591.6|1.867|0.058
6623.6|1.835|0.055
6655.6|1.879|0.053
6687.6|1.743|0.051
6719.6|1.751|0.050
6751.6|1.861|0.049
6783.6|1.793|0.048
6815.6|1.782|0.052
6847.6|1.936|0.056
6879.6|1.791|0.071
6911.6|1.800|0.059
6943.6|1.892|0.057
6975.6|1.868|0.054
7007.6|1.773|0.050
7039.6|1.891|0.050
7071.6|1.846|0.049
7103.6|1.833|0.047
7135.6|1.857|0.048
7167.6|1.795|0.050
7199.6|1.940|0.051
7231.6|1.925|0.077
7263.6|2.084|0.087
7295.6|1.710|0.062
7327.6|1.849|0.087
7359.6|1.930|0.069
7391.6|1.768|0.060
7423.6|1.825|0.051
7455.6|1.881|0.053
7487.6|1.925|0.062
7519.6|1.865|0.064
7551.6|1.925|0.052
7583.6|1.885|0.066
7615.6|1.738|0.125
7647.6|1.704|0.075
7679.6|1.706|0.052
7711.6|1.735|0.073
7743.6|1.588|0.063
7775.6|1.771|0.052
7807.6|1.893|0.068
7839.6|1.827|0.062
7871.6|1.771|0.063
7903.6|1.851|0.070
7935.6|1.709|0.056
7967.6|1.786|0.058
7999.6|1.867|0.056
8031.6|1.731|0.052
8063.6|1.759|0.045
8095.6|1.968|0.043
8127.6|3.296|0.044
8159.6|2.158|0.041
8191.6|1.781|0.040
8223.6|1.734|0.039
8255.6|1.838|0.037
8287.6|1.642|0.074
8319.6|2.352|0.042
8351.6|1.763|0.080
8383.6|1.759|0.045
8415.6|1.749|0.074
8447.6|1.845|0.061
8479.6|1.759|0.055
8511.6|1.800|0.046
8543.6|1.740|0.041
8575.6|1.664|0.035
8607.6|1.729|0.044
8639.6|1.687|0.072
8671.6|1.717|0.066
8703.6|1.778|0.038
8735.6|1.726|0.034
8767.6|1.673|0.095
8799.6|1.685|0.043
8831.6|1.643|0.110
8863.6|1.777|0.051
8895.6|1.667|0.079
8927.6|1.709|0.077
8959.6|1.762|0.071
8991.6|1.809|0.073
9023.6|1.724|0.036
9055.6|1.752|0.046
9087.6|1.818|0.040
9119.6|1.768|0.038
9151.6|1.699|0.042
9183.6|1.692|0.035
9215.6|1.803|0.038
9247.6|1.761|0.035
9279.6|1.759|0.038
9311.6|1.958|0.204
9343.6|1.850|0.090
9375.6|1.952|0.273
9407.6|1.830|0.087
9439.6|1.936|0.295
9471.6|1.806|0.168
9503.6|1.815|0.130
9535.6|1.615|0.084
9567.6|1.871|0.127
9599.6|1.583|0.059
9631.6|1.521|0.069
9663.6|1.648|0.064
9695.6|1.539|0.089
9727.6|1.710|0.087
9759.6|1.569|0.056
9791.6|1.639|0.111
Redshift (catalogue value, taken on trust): 0.237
